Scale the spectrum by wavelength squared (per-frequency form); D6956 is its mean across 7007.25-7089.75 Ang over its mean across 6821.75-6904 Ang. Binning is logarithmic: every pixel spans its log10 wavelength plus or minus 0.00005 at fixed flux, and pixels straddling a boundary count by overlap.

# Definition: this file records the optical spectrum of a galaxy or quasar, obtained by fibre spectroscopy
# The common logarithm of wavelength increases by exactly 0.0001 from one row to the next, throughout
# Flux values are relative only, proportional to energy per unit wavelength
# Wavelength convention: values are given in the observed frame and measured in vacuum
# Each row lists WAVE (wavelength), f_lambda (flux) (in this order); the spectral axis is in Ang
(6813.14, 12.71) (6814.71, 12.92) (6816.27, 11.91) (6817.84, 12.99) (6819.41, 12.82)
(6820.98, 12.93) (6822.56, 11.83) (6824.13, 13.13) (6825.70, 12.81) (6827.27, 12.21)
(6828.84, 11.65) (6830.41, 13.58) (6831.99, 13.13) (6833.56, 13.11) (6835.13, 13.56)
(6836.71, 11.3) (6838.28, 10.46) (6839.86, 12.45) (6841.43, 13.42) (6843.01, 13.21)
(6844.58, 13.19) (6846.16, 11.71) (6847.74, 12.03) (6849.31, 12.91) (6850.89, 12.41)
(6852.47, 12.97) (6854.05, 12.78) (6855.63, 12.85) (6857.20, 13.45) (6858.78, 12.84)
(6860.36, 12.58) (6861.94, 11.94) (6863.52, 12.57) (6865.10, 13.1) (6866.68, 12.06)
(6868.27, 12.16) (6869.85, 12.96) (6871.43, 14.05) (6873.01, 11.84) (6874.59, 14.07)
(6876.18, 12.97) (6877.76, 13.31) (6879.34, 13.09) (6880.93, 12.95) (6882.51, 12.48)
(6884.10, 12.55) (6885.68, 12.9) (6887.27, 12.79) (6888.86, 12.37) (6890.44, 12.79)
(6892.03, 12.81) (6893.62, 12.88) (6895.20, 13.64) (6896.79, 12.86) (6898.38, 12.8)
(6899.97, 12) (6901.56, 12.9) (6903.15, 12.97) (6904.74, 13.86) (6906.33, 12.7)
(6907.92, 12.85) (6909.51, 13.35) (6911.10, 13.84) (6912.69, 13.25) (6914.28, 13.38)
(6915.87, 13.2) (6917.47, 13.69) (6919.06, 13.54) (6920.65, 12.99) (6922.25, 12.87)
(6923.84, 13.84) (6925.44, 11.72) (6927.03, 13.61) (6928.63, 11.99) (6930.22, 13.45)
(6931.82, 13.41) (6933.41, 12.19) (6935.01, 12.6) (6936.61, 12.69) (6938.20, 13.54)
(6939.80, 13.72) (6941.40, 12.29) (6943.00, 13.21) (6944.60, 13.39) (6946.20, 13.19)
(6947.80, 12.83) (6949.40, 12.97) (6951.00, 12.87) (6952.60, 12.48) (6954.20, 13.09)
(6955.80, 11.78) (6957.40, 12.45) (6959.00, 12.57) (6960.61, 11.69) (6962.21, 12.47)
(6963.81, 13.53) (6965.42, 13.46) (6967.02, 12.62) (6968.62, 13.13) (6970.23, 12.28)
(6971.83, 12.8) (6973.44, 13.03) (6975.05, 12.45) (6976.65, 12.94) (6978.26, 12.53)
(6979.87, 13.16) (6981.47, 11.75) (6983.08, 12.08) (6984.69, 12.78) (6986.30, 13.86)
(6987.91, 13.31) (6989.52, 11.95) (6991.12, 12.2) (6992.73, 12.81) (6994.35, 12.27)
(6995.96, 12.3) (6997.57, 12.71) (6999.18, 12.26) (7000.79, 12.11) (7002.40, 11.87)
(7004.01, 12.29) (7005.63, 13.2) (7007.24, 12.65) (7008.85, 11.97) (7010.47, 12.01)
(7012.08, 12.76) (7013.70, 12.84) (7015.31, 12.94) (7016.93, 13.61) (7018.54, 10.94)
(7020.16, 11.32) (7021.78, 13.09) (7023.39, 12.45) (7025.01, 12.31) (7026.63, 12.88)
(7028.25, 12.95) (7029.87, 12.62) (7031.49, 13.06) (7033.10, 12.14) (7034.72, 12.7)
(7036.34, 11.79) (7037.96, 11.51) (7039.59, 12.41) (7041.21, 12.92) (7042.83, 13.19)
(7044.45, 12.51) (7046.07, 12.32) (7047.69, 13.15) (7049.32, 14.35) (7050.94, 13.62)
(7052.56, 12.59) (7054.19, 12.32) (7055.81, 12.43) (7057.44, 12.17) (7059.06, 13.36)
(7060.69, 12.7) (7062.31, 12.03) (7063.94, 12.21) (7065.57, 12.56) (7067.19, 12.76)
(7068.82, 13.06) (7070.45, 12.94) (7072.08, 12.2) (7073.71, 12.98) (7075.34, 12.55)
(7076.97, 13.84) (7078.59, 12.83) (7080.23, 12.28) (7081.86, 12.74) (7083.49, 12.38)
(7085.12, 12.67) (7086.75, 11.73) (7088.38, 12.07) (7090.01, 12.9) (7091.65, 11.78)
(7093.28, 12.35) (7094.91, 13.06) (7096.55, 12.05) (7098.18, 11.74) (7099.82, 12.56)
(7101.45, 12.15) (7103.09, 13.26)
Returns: 1.04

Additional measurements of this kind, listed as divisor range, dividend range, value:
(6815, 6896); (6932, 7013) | 1.03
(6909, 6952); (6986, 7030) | 0.98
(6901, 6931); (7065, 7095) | 1.00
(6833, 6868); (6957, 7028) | 1.04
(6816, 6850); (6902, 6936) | 1.07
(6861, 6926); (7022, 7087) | 1.02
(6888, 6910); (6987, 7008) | 0.99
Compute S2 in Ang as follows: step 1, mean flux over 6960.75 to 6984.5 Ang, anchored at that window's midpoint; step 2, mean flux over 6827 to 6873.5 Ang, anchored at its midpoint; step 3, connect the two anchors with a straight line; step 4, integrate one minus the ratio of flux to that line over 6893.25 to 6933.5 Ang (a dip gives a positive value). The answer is -1.3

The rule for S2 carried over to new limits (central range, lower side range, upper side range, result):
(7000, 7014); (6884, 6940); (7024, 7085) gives 0.4 Ang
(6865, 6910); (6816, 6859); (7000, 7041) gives -1.1 Ang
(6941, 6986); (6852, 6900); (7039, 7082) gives 0.3 Ang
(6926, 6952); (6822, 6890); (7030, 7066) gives -0.6 Ang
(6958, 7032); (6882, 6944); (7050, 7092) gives 1.3 Ang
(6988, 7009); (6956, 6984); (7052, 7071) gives 0.4 Ang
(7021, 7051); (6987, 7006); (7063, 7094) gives -0.5 Ang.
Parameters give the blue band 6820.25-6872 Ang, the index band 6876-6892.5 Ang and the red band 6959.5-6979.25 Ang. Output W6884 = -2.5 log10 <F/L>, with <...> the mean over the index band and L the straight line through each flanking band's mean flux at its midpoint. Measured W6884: -0.012 mag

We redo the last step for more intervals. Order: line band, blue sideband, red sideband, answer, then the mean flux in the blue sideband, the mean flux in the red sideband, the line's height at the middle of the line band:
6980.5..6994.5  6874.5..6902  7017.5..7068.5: 0.008 mag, 12.9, 12.6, 12.7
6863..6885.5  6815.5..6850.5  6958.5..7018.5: -0.026 mag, 12.6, 12.6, 12.6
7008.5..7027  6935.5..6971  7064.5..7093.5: 0.024 mag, 12.8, 12.6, 12.7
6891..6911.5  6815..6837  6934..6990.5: -0.024 mag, 12.7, 12.8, 12.7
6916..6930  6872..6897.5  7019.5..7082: -0.017 mag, 12.9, 12.7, 12.8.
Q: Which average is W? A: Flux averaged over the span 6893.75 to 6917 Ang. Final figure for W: 13.1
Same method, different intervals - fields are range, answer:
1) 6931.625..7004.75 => 12.7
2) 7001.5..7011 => 12.3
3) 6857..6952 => 13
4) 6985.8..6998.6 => 12.6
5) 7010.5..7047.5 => 12.5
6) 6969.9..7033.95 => 12.5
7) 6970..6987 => 12.7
